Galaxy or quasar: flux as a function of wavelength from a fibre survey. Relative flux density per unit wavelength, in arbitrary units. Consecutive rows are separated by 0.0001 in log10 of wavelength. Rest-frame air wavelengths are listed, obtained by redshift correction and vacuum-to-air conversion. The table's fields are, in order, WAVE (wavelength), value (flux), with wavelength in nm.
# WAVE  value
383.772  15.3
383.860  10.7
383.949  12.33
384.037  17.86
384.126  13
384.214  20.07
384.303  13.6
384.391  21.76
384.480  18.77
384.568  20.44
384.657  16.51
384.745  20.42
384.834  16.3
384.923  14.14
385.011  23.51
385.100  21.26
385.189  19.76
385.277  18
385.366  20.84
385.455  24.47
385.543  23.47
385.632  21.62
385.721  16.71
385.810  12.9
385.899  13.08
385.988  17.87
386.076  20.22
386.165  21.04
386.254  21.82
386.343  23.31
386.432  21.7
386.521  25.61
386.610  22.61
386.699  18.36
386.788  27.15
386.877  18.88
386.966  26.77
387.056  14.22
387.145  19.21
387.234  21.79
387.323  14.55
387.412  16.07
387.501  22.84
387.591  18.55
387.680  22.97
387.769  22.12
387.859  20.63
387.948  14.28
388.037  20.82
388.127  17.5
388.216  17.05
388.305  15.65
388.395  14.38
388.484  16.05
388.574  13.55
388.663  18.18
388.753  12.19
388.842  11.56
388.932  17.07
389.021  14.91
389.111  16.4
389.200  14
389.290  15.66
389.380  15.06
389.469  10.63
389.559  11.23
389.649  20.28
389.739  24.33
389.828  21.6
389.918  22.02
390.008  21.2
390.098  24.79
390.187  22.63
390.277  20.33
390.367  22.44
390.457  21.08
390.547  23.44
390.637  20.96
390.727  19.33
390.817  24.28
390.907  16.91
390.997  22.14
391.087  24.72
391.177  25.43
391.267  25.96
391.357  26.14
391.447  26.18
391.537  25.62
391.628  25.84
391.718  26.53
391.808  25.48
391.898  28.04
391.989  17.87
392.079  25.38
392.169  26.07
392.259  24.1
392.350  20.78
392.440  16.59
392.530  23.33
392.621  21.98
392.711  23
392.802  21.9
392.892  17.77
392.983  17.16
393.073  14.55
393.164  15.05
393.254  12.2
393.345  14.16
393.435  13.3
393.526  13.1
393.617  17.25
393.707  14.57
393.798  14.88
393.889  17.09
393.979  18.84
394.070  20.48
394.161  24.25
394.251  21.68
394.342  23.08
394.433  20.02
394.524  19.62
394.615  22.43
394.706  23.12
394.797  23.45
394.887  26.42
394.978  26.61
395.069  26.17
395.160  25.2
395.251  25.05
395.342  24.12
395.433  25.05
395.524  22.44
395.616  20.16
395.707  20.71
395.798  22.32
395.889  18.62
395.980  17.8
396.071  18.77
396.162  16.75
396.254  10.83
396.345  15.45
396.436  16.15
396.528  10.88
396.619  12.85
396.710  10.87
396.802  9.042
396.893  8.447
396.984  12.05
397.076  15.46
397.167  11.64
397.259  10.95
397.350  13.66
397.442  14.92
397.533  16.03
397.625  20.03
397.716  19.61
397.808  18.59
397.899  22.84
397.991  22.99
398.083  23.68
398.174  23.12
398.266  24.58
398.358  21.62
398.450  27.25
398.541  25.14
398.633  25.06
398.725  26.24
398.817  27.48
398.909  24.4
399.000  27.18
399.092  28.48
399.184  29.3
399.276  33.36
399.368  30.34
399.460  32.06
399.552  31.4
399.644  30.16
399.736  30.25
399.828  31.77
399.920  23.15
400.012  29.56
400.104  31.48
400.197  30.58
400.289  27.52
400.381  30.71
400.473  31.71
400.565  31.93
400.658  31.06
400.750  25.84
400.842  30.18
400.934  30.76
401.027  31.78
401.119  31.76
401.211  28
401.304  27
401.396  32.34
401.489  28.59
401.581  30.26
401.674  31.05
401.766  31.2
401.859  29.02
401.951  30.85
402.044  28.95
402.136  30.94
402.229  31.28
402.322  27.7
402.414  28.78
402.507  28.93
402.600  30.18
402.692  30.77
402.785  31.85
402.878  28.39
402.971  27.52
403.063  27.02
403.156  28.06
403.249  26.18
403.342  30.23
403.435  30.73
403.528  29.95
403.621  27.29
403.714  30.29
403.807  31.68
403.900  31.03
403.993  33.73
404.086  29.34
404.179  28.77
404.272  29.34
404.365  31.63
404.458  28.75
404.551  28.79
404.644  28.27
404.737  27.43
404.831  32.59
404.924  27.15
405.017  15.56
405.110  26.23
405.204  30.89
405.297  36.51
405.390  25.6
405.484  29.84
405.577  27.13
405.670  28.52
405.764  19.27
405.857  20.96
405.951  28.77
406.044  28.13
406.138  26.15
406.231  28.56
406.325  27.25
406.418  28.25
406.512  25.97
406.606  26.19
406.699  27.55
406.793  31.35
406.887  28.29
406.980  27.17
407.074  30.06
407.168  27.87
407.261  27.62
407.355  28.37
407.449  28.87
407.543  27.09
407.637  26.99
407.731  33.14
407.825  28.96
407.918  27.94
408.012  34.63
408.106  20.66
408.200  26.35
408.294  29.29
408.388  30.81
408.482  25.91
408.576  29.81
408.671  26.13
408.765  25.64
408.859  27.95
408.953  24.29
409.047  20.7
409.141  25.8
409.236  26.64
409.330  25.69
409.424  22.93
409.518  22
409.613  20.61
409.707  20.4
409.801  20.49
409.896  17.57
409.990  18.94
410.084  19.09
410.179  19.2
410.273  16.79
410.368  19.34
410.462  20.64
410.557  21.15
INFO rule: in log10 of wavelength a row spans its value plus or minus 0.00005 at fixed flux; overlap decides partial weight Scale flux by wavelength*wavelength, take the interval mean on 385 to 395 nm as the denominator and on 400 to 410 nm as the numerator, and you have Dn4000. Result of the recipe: 1.51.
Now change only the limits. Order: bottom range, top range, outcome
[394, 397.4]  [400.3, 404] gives 1.65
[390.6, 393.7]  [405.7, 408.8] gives 1.41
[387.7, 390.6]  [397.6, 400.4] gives 1.57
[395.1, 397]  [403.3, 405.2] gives 1.73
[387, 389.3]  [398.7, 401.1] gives 1.84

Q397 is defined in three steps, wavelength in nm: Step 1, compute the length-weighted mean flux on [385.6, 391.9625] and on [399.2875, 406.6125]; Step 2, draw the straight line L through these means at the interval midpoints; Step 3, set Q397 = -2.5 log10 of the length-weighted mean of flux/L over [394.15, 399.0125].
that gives 0.241 mag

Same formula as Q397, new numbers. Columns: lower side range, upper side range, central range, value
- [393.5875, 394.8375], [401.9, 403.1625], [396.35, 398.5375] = 0.37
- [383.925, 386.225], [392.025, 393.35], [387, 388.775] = 0.07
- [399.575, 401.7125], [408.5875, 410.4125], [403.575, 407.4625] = -0.10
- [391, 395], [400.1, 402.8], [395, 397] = 0.32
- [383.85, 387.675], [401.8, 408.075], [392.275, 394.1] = 0.29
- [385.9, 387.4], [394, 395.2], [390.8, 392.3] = -0.11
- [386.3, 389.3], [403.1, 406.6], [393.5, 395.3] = 0.05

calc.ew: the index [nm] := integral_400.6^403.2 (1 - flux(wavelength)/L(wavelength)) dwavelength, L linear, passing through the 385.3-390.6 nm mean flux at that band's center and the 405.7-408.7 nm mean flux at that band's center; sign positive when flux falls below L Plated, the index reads -0.45 nm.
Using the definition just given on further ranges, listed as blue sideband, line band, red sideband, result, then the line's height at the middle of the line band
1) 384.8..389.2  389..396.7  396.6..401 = 0.38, 21.4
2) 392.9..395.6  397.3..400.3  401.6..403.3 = -0.02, 25.2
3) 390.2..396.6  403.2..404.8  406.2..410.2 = -0.33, 24.6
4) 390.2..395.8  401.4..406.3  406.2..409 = -0.47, 26.3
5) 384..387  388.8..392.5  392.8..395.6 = -0.22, 19.9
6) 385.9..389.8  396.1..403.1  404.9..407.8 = -0.20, 24.1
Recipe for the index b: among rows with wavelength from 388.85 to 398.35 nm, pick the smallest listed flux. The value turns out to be 8.447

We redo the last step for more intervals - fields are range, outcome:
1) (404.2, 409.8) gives 15.56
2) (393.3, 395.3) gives 13.1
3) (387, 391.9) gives 10.63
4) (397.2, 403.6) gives 10.95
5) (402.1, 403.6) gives 26.18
